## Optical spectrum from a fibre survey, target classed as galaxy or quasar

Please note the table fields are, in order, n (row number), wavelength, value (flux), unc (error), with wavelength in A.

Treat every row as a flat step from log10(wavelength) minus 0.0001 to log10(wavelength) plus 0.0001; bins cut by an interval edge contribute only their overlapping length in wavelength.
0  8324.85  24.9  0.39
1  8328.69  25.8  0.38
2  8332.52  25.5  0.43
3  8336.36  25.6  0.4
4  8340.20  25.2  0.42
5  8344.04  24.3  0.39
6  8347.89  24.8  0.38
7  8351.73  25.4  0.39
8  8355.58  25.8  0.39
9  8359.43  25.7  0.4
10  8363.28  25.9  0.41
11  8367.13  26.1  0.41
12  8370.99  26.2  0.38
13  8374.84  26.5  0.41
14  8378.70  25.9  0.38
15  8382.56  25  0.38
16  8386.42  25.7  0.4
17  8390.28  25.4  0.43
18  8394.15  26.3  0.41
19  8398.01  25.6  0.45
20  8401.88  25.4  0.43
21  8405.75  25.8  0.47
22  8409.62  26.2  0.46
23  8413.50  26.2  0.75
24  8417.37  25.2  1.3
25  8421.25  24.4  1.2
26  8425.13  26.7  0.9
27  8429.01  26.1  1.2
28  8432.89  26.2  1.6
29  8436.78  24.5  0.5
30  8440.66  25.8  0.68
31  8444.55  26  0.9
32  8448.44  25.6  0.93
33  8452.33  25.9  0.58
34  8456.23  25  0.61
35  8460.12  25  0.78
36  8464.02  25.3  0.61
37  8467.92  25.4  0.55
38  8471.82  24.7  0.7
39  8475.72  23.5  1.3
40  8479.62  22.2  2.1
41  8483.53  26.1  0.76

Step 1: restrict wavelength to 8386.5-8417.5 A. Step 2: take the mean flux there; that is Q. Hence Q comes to 25.8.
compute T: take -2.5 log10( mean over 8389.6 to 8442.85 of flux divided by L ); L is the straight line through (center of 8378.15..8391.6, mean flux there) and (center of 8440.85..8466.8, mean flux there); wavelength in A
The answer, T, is -0.01 mag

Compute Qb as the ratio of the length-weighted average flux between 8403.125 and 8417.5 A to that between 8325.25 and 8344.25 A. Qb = 1.02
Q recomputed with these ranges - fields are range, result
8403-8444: 25.7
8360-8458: 25.7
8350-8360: 25.6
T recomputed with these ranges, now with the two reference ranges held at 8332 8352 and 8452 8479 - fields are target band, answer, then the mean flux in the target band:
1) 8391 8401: -0.04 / 25.8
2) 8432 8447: -0.03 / 25.6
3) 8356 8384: -0.04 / 25.9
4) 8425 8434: -0.06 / 26.3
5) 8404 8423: -0.03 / 25.6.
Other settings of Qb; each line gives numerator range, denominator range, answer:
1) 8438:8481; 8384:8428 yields 0.97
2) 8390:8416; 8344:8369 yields 1.01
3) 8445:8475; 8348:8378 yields 0.98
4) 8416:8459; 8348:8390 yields 0.99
